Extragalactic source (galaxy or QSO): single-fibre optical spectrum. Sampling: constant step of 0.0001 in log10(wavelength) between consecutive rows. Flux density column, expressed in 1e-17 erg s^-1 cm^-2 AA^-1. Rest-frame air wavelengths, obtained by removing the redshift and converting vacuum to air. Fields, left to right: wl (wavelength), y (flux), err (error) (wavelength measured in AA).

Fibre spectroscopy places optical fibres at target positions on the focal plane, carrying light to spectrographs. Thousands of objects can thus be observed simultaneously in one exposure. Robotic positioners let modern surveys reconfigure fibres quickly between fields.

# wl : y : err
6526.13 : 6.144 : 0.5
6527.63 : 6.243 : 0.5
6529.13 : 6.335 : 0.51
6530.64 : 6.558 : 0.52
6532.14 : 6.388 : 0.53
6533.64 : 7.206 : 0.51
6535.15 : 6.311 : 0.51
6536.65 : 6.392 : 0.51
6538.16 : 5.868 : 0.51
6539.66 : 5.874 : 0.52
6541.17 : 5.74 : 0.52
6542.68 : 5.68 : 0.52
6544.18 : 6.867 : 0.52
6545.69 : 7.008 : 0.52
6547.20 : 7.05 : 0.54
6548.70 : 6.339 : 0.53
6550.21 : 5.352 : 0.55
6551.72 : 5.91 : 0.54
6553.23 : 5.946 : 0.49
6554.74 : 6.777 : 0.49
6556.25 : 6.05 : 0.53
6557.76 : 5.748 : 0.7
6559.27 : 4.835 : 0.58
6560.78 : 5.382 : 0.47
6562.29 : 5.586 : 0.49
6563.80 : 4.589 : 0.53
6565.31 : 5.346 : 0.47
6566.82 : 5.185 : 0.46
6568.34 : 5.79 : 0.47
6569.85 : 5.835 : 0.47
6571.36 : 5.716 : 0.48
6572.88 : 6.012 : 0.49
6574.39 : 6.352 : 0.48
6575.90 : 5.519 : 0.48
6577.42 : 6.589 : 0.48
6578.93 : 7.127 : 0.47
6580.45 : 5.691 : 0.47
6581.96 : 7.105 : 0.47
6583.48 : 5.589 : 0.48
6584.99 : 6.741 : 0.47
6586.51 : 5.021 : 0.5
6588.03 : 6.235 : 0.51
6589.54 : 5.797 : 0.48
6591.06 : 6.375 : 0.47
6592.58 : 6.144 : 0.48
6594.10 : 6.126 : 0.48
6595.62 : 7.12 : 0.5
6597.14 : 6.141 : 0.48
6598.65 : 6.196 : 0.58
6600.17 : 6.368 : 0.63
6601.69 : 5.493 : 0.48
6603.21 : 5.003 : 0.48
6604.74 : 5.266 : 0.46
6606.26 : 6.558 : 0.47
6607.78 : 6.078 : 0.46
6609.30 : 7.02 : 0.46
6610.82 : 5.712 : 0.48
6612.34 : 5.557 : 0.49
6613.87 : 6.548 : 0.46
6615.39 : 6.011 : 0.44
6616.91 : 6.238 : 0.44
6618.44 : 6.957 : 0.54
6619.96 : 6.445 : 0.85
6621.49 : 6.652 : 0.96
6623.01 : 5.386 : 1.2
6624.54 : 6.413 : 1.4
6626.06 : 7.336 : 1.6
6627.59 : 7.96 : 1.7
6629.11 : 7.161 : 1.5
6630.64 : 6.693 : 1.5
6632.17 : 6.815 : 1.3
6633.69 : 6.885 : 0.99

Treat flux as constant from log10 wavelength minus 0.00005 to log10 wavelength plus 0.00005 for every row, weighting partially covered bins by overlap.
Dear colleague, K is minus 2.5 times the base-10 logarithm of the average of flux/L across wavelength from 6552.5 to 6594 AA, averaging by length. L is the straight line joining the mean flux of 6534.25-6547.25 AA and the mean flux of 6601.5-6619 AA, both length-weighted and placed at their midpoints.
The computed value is 0.05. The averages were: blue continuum 6.28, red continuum 6.04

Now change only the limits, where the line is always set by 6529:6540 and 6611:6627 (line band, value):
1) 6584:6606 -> 0.061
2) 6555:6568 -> 0.179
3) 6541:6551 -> 0.010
